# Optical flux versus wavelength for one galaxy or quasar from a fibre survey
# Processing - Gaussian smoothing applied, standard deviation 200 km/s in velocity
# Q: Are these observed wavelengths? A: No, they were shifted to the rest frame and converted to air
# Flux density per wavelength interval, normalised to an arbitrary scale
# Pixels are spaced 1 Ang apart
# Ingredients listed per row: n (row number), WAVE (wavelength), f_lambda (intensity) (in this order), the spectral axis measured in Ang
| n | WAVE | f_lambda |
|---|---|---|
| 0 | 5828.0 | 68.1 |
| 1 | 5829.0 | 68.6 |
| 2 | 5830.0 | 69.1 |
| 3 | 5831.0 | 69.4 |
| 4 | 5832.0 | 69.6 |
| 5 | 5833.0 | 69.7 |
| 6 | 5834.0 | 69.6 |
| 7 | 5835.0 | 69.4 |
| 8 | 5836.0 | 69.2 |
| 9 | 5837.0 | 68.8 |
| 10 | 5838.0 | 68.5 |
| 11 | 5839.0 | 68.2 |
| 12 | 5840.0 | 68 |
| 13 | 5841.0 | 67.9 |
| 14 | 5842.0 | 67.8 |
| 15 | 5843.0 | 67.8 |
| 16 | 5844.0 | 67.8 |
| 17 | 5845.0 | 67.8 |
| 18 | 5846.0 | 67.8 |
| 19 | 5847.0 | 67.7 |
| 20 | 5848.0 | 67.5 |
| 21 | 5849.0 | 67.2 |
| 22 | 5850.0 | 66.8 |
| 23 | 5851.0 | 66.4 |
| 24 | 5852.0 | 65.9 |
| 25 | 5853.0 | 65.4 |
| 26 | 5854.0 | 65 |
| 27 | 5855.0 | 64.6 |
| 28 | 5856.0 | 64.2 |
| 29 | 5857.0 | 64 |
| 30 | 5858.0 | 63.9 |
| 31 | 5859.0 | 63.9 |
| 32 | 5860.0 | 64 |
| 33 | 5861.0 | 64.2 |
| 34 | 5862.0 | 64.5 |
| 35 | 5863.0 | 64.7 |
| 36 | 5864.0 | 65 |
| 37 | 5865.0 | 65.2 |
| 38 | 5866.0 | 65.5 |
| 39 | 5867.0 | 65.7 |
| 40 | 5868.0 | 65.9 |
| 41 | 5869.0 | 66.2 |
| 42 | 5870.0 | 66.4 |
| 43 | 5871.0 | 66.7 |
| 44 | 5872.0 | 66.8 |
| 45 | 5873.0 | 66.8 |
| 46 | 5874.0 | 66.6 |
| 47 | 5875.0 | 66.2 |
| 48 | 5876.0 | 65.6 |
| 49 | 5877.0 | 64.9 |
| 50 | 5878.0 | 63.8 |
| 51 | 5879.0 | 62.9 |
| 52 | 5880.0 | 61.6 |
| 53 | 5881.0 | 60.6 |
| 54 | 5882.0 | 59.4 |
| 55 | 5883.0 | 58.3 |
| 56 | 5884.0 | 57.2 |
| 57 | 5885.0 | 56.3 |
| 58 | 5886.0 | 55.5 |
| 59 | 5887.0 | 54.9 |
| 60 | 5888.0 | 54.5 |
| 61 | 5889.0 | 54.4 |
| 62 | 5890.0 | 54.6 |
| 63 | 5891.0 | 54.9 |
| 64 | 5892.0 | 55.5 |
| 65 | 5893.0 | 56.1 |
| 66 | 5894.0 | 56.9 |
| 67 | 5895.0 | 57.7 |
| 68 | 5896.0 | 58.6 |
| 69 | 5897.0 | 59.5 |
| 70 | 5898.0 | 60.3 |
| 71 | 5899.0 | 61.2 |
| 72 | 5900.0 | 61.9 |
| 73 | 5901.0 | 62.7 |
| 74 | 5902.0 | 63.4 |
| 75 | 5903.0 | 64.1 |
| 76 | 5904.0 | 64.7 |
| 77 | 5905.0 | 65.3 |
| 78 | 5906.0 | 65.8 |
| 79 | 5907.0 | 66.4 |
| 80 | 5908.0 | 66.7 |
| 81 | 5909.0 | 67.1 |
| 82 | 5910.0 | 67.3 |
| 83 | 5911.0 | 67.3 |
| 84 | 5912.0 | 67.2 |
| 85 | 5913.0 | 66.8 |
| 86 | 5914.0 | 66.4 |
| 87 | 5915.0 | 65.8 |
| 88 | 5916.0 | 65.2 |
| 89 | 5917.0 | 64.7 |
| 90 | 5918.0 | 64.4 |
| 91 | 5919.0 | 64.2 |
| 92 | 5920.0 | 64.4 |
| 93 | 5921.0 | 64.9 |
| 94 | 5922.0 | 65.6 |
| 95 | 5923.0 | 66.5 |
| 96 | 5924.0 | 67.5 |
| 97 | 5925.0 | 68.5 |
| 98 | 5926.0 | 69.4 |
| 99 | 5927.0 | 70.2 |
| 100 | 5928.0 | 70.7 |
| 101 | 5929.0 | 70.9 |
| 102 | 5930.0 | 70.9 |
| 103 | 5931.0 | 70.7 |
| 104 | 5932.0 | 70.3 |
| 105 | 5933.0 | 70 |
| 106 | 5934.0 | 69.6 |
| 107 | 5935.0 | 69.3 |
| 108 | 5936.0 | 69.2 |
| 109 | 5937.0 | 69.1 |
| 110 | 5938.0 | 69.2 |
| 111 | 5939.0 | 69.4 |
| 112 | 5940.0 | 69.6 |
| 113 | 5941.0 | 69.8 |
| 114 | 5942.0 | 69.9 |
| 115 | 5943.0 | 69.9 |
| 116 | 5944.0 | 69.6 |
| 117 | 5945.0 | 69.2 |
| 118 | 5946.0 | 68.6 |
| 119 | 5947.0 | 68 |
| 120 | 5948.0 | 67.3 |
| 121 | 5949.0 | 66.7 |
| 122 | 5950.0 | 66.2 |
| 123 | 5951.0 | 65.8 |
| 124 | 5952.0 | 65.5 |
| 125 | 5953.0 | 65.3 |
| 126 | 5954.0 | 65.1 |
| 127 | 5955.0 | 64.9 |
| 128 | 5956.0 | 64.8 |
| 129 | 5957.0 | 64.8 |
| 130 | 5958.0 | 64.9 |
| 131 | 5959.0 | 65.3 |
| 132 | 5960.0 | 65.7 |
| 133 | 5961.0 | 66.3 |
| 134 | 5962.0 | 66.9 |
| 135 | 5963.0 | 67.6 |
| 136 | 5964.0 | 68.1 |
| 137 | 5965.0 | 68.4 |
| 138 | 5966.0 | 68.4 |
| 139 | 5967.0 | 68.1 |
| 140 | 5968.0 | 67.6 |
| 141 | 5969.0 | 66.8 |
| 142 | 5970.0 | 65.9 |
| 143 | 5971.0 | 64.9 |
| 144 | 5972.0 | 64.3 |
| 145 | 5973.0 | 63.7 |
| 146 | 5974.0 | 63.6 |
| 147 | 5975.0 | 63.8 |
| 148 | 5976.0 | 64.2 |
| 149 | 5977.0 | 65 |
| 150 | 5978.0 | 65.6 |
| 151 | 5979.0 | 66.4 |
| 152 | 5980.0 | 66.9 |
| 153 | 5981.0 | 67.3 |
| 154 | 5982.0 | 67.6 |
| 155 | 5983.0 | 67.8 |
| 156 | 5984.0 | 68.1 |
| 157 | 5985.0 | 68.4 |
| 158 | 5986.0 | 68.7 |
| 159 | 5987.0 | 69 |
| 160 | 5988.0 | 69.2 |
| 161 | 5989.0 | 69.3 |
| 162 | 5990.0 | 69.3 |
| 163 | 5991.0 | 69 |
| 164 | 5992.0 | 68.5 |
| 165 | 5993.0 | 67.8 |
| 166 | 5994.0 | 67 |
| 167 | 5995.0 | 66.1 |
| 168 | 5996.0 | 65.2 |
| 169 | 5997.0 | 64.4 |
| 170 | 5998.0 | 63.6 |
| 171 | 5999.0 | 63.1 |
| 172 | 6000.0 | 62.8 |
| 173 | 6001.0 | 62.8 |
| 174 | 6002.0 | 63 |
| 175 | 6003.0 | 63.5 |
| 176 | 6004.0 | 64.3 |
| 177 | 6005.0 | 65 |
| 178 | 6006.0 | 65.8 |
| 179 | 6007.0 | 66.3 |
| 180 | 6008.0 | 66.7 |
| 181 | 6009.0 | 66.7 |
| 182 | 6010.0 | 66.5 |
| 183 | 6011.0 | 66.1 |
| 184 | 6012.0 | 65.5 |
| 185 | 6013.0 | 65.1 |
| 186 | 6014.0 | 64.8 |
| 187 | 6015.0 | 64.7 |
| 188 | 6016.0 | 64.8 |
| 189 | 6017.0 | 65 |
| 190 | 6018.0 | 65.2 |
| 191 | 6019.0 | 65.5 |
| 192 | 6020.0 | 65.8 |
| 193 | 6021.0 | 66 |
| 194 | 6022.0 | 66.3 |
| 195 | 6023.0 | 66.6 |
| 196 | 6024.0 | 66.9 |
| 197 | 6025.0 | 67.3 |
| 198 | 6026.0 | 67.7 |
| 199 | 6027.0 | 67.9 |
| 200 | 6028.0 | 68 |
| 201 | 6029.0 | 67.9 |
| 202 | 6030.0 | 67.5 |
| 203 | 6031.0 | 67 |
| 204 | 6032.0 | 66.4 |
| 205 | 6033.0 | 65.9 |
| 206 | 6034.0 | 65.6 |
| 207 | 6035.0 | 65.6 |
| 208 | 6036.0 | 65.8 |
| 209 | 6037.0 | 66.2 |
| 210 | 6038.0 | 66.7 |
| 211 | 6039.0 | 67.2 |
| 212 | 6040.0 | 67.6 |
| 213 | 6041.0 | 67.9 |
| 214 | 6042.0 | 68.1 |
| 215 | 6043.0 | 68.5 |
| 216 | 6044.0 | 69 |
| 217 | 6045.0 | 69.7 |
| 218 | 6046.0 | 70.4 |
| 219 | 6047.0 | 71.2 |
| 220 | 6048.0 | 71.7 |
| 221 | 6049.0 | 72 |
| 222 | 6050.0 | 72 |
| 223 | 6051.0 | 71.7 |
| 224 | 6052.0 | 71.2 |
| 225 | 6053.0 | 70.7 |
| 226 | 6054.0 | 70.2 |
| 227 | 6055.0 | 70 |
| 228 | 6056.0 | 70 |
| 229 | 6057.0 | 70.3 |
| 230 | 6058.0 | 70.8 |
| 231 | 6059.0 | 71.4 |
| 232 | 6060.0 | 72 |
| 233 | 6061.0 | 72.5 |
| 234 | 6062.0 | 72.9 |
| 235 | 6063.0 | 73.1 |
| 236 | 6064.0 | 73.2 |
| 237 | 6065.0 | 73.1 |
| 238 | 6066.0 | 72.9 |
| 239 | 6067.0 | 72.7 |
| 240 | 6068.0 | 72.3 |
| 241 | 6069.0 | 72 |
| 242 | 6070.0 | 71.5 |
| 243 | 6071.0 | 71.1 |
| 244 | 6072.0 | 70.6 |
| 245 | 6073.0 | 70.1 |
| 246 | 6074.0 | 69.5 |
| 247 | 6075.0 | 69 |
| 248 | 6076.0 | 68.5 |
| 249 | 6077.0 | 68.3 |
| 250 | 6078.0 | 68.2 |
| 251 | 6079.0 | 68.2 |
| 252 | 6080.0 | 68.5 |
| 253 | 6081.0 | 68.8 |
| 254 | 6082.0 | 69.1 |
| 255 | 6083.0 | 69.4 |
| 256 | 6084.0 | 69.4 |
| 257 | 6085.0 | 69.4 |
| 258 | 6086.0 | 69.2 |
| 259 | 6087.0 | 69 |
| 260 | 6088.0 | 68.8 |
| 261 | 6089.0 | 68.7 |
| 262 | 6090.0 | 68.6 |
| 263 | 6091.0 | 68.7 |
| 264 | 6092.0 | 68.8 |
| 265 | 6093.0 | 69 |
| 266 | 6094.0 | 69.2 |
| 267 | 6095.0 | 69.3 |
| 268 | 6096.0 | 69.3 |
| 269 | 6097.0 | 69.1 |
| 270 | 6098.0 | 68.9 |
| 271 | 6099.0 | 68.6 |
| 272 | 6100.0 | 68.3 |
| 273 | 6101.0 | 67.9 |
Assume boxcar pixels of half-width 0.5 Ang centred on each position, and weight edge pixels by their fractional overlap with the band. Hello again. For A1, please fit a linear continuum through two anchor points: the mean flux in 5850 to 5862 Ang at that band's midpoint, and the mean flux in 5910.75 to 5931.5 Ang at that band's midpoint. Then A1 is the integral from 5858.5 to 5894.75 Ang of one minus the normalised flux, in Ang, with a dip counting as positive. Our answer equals 2.1 Ang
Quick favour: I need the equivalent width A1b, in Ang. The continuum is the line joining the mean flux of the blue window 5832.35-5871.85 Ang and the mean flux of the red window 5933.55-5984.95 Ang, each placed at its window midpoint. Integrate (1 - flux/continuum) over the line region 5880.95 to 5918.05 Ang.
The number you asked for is 3.0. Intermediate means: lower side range 66.5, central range 61.3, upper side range 67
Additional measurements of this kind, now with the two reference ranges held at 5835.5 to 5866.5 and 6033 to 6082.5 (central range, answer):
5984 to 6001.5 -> 0.52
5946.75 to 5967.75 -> 0.55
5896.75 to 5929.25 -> 0.83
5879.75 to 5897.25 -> 2.62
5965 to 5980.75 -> 0.61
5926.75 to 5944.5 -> -0.55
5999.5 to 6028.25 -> 1.49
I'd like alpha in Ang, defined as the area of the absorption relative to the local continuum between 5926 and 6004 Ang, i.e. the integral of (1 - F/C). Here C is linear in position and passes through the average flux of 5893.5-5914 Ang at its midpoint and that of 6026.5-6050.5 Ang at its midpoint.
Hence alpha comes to -1.8 Ang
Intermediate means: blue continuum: 63.6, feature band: 67.1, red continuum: 68.2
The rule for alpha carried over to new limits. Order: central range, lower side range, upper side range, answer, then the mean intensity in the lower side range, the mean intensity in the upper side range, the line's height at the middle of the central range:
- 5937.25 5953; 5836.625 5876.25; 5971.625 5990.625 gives -0.4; 66.2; 66.8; 66.6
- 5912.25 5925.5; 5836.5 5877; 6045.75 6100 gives 0.3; 66.2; 70.3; 67.4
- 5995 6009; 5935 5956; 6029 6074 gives 0.9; 67.9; 69.9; 69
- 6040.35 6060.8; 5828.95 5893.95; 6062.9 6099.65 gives -0.4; 64.4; 69.8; 69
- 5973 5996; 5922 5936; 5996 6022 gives -0.3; 69.4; 65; 66.3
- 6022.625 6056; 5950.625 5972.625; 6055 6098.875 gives 0.2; 66.1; 70.1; 68.8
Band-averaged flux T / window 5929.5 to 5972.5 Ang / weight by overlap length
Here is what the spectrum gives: 67.6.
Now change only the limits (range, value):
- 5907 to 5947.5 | 68.1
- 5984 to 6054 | 67.1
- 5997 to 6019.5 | 64.8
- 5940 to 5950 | 68.7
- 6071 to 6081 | 69.1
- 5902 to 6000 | 67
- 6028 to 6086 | 69.7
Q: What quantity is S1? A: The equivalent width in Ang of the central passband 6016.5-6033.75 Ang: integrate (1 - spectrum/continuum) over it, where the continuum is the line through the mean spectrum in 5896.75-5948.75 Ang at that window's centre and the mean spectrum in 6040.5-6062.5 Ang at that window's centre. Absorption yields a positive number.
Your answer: 0.81 Ang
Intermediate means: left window 67.1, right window 70.6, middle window 66.6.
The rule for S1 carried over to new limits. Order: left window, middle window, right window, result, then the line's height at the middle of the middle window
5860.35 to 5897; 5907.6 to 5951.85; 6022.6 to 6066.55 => -2.8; 63.8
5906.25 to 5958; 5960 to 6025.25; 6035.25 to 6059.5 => 2.3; 68.6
